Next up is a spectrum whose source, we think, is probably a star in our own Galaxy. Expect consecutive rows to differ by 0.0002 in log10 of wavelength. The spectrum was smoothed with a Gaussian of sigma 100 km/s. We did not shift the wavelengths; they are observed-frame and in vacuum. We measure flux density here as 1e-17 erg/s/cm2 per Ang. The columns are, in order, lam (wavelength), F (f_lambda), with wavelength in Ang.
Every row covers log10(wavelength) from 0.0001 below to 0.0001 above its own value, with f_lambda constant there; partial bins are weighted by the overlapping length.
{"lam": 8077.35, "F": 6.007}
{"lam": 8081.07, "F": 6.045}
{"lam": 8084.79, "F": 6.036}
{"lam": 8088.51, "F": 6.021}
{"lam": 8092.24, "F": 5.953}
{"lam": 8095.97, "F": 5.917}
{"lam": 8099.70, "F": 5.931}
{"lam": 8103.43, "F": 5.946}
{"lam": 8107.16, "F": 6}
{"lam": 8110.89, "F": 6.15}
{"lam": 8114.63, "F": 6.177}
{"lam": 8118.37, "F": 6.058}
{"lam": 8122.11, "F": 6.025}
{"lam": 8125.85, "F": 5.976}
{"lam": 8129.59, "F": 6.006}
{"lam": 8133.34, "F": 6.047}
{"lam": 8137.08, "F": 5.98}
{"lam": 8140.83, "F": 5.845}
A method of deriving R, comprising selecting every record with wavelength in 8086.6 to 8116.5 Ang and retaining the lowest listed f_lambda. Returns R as 5.917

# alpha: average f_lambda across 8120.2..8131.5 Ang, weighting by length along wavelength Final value 6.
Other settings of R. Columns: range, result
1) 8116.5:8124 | 6.025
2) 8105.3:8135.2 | 5.976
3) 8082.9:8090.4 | 6.021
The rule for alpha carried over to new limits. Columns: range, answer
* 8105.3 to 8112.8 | 6.08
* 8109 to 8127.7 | 6.08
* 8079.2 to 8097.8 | 5.99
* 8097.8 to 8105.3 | 5.94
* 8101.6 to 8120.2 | 6.07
